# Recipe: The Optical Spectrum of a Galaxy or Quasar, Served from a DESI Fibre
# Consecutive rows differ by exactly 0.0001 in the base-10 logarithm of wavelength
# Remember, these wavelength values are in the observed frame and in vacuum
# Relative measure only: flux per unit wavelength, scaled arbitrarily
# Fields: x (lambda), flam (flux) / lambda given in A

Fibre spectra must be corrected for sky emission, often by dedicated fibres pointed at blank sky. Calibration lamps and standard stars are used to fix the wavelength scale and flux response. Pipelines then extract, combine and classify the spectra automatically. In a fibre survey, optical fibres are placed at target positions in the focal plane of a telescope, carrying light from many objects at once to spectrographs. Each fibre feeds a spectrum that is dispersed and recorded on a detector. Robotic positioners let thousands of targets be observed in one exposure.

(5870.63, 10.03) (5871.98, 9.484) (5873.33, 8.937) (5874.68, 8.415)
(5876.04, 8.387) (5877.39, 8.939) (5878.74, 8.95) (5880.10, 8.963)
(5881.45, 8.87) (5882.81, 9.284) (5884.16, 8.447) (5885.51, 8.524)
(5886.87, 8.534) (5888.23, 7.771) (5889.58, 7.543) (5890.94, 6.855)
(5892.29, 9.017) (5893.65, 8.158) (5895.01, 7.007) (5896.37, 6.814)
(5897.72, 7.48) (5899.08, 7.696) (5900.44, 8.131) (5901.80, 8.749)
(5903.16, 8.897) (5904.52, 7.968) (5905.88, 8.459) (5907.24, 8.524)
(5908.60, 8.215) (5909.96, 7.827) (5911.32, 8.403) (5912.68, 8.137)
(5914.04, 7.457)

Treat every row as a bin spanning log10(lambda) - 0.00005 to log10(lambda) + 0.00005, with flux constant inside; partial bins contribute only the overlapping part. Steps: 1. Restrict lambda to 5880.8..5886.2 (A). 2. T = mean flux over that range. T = 8.78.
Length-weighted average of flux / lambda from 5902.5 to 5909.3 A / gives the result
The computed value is 8.41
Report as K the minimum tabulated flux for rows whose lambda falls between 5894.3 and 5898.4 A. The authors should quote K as 6.814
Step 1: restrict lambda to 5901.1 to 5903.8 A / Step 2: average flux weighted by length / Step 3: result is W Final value 8.81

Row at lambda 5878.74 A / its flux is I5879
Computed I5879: 8.95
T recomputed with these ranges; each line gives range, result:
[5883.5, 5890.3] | 8.15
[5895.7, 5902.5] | 7.78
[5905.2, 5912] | 8.29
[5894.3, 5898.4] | 7.11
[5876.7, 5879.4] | 8.96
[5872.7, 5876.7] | 8.57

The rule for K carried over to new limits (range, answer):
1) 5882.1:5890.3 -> 7.543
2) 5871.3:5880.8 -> 8.387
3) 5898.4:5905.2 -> 7.696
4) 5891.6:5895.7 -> 7.007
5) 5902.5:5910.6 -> 7.827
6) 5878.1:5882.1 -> 8.87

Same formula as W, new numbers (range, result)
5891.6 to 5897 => 7.75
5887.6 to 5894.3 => 7.88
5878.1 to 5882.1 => 8.92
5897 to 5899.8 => 7.59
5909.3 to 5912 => 8.12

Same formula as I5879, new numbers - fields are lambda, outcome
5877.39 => 8.939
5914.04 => 7.457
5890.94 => 6.855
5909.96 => 7.827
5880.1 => 8.963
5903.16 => 8.897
